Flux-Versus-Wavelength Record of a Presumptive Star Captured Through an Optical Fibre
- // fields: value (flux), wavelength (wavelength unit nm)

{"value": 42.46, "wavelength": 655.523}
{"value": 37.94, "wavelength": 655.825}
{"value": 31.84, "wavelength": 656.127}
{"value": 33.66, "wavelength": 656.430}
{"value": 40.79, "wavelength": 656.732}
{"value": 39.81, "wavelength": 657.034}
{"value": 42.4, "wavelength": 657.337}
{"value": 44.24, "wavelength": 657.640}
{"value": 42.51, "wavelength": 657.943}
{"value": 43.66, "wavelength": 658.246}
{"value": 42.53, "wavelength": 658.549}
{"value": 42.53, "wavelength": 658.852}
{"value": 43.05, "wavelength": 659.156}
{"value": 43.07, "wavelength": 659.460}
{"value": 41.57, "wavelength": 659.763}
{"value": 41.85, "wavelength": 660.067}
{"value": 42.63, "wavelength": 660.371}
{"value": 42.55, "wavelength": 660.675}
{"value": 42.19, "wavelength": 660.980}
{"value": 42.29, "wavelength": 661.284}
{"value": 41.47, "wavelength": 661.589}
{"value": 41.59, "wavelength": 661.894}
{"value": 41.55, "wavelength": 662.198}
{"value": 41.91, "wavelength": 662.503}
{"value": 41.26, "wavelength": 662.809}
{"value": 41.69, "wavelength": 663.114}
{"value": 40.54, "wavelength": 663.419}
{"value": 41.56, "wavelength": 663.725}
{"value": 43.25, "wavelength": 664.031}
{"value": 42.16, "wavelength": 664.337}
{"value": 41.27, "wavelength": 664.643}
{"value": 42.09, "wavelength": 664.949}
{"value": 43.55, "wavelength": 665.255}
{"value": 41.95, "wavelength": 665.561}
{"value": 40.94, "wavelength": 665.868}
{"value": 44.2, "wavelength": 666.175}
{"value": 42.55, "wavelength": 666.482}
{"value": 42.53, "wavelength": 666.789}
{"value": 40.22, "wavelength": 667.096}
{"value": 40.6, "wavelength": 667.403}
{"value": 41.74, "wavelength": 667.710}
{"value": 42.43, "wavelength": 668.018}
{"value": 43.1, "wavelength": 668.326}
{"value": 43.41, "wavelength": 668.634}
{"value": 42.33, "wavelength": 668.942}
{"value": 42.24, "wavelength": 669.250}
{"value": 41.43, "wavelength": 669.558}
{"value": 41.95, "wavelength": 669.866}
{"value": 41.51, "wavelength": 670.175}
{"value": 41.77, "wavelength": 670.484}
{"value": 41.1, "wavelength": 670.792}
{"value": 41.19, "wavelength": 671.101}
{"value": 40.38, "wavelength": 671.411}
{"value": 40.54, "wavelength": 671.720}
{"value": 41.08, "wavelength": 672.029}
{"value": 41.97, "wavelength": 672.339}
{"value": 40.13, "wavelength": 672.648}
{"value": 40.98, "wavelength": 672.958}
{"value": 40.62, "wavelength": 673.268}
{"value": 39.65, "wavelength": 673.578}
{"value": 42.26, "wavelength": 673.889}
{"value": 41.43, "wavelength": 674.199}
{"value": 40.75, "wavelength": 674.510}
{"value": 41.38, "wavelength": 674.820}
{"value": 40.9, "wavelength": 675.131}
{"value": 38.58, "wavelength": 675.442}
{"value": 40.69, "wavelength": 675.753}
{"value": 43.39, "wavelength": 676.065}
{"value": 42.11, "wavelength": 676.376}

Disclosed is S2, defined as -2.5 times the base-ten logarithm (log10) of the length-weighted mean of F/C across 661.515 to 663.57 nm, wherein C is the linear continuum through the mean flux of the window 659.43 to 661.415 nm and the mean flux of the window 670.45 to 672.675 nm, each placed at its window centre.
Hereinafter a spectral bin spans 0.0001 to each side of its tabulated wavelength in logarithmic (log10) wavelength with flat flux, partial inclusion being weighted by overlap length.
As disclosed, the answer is 0.02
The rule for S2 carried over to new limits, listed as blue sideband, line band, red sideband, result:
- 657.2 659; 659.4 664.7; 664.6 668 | 0.016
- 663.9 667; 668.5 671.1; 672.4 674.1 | -0.010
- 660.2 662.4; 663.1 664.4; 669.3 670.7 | 0.003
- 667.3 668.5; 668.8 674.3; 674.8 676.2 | 0.006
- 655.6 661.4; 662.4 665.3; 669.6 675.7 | -0.021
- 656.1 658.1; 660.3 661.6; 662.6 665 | -0.036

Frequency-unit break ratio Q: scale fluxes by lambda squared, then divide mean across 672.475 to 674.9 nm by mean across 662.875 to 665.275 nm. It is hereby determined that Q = 1.00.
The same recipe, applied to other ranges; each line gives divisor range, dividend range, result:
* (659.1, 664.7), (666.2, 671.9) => 1.02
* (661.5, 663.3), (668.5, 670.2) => 1.04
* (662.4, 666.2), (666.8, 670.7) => 1.01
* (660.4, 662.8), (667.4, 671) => 1.03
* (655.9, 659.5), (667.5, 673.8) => 1.06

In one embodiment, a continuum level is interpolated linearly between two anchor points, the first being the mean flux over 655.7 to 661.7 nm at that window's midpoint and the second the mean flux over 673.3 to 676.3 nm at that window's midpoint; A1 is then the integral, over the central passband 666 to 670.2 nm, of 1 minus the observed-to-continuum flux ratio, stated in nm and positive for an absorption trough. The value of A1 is -0.113 nm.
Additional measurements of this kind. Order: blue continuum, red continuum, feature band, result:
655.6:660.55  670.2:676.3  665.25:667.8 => -0.061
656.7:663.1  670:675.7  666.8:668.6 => -0.018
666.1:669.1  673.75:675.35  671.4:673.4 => 0.034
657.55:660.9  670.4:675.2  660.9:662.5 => 0.022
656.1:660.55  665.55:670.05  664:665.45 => -0.018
